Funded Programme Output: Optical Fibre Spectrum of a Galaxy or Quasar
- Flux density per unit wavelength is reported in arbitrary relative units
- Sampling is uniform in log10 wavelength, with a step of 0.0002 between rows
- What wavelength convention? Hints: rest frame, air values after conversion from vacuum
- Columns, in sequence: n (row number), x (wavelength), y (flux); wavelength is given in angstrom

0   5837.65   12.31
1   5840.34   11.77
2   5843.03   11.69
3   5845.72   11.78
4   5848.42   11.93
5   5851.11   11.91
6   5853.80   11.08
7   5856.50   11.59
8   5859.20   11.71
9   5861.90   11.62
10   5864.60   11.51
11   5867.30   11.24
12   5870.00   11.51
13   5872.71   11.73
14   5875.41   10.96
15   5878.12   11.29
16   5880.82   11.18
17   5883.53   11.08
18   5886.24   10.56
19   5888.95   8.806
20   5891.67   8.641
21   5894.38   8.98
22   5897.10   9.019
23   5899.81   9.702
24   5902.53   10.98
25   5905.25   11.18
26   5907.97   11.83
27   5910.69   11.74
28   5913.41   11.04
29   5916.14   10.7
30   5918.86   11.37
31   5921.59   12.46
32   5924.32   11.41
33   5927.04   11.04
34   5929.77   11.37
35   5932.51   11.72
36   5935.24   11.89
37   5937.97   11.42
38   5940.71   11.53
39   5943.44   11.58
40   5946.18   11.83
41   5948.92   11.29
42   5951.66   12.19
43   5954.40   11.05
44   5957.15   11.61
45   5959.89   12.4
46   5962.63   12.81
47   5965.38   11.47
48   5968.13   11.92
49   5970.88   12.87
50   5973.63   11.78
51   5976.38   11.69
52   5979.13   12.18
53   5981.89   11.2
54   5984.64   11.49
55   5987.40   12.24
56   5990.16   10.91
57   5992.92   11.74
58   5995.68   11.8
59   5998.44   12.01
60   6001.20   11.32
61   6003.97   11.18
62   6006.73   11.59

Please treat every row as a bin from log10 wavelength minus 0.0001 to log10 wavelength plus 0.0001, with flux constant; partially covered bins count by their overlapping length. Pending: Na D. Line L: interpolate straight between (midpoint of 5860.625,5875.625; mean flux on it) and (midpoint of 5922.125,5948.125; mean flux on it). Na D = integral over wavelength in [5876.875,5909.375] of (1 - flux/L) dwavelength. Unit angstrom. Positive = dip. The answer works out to 3.5 angstrom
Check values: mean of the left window 11.5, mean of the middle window 10.3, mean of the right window 11.6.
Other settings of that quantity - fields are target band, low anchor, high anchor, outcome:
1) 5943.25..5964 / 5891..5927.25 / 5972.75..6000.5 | -1.04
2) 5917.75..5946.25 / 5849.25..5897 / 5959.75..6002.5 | -0.48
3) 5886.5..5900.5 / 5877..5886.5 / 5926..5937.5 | 2.59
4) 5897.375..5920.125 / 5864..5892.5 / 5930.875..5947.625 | 0.52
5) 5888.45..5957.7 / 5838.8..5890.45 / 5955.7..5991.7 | 3.49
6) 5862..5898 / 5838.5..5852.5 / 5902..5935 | 3.37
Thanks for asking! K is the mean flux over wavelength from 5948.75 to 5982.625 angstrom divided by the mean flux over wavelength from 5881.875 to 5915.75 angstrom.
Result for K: 1.2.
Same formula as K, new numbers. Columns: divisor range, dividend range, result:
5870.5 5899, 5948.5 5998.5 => 1.15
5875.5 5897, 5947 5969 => 1.18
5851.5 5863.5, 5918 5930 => 1.00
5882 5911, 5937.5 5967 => 1.15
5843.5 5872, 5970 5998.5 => 1.02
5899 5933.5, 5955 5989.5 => 1.06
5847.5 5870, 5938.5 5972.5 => 1.03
